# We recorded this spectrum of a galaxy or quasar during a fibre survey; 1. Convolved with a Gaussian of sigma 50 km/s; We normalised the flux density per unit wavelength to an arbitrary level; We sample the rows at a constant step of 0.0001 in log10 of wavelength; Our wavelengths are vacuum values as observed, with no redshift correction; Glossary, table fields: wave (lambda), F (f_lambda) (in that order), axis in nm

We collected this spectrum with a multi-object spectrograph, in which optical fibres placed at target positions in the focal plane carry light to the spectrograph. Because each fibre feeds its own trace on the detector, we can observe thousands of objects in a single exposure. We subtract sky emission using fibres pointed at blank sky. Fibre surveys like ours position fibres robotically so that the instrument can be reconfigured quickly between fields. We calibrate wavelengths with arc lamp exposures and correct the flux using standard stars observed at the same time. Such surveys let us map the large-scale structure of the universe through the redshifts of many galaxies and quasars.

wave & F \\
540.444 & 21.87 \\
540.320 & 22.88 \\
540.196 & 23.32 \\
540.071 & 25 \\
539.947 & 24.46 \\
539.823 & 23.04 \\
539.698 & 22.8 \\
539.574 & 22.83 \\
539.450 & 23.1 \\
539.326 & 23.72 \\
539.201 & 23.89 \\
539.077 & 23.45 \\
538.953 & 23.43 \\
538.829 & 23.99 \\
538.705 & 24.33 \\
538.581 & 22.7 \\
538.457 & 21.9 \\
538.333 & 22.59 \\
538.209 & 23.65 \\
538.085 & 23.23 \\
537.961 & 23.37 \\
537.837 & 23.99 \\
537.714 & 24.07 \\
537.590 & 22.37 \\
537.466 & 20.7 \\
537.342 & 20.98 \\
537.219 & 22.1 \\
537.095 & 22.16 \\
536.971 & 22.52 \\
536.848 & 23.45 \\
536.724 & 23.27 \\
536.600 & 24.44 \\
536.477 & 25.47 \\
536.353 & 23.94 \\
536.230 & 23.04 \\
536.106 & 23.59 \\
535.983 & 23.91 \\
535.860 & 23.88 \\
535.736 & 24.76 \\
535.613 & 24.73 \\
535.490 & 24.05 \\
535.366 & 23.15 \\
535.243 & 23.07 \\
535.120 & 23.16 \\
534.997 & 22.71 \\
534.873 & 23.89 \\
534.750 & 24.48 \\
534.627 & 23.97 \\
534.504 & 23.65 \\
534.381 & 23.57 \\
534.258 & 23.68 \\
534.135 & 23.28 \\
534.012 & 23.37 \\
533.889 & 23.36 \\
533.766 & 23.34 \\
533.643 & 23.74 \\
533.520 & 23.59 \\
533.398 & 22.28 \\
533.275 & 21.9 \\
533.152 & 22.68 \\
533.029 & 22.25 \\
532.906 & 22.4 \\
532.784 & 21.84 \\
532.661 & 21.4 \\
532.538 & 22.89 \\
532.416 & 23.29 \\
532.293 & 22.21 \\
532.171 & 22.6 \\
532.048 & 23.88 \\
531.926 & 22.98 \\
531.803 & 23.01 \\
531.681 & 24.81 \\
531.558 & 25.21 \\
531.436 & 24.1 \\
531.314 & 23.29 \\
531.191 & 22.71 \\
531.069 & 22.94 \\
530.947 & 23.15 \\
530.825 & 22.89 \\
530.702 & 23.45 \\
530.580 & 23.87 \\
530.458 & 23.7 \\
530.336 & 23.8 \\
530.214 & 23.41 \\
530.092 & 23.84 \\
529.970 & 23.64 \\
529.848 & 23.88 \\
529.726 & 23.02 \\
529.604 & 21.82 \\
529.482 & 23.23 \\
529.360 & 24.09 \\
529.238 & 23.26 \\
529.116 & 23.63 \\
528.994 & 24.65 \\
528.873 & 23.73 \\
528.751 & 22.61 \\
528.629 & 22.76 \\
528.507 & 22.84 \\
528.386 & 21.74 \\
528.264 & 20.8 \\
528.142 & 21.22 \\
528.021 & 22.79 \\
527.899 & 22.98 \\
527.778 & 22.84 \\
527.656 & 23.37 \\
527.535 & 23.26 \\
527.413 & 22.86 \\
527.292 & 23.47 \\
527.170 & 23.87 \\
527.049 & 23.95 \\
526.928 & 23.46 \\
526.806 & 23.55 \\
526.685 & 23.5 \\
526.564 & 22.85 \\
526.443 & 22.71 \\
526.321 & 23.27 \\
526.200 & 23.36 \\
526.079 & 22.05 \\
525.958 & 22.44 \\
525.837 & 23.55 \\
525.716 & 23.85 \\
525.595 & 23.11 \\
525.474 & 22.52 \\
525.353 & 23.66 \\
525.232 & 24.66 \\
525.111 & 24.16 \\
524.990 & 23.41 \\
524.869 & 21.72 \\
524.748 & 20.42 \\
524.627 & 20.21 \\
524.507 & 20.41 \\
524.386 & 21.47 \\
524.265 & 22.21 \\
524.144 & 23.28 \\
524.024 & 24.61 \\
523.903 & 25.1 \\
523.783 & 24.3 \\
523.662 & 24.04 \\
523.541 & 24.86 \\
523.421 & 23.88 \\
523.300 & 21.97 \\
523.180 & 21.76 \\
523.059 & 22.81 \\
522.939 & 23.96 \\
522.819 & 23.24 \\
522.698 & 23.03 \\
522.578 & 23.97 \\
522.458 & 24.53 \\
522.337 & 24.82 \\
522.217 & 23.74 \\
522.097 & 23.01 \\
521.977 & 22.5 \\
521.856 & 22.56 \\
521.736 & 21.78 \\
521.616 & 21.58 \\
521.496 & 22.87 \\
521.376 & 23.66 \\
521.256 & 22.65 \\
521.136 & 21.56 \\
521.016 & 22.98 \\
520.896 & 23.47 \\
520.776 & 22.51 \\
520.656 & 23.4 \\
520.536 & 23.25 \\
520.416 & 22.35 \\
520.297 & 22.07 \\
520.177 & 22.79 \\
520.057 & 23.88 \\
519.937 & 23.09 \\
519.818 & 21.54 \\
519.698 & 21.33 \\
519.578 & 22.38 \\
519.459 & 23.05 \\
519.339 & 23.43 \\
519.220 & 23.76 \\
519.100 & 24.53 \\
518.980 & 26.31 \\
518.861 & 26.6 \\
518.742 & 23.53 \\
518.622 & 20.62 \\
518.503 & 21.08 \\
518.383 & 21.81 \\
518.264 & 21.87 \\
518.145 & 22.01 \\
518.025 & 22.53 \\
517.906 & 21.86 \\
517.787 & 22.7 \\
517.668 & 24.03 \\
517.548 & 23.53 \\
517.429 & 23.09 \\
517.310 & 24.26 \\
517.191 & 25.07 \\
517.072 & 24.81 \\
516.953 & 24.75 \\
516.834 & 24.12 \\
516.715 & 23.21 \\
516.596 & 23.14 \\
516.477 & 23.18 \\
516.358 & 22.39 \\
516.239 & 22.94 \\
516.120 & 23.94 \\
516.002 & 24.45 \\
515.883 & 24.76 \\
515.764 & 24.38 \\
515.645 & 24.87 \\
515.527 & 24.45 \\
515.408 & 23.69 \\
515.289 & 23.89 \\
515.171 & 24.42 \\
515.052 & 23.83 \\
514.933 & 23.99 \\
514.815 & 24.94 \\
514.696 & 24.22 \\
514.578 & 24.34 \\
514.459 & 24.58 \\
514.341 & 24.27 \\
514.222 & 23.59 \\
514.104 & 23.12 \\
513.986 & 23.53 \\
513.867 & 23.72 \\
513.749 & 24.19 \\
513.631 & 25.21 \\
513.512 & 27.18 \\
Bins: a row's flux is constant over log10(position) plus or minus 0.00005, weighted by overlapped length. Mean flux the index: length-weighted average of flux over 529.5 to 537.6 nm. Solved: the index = 23.3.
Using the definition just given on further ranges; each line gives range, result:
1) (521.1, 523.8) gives 23.2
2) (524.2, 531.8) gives 23.1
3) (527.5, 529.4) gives 22.9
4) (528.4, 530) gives 23.3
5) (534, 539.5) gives 23.4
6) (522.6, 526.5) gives 23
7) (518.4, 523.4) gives 23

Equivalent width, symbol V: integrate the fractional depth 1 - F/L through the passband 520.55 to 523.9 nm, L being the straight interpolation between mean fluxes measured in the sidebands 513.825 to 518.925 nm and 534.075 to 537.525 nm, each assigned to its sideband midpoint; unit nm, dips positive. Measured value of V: 0.05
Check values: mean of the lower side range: 23.6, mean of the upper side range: 23.4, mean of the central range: 23.2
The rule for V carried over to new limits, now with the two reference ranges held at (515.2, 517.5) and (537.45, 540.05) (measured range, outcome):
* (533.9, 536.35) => -0.03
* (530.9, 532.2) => 0.00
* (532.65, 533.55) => 0.04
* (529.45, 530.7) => 0.01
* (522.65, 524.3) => 0.02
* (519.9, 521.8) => 0.09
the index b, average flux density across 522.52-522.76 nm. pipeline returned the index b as 23.5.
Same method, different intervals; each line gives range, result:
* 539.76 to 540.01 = 23.7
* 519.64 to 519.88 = 21.5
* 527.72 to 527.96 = 22.9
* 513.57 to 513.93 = 24.3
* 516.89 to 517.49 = 24.4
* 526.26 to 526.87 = 23.2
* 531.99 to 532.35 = 22.9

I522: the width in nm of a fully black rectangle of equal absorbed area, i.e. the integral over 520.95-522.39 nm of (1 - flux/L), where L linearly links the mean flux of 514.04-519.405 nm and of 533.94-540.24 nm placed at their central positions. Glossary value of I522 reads 0.05 nm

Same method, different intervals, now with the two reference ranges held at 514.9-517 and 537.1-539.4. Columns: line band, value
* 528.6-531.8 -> -0.03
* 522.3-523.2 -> 0.00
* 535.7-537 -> -0.04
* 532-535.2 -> 0.02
